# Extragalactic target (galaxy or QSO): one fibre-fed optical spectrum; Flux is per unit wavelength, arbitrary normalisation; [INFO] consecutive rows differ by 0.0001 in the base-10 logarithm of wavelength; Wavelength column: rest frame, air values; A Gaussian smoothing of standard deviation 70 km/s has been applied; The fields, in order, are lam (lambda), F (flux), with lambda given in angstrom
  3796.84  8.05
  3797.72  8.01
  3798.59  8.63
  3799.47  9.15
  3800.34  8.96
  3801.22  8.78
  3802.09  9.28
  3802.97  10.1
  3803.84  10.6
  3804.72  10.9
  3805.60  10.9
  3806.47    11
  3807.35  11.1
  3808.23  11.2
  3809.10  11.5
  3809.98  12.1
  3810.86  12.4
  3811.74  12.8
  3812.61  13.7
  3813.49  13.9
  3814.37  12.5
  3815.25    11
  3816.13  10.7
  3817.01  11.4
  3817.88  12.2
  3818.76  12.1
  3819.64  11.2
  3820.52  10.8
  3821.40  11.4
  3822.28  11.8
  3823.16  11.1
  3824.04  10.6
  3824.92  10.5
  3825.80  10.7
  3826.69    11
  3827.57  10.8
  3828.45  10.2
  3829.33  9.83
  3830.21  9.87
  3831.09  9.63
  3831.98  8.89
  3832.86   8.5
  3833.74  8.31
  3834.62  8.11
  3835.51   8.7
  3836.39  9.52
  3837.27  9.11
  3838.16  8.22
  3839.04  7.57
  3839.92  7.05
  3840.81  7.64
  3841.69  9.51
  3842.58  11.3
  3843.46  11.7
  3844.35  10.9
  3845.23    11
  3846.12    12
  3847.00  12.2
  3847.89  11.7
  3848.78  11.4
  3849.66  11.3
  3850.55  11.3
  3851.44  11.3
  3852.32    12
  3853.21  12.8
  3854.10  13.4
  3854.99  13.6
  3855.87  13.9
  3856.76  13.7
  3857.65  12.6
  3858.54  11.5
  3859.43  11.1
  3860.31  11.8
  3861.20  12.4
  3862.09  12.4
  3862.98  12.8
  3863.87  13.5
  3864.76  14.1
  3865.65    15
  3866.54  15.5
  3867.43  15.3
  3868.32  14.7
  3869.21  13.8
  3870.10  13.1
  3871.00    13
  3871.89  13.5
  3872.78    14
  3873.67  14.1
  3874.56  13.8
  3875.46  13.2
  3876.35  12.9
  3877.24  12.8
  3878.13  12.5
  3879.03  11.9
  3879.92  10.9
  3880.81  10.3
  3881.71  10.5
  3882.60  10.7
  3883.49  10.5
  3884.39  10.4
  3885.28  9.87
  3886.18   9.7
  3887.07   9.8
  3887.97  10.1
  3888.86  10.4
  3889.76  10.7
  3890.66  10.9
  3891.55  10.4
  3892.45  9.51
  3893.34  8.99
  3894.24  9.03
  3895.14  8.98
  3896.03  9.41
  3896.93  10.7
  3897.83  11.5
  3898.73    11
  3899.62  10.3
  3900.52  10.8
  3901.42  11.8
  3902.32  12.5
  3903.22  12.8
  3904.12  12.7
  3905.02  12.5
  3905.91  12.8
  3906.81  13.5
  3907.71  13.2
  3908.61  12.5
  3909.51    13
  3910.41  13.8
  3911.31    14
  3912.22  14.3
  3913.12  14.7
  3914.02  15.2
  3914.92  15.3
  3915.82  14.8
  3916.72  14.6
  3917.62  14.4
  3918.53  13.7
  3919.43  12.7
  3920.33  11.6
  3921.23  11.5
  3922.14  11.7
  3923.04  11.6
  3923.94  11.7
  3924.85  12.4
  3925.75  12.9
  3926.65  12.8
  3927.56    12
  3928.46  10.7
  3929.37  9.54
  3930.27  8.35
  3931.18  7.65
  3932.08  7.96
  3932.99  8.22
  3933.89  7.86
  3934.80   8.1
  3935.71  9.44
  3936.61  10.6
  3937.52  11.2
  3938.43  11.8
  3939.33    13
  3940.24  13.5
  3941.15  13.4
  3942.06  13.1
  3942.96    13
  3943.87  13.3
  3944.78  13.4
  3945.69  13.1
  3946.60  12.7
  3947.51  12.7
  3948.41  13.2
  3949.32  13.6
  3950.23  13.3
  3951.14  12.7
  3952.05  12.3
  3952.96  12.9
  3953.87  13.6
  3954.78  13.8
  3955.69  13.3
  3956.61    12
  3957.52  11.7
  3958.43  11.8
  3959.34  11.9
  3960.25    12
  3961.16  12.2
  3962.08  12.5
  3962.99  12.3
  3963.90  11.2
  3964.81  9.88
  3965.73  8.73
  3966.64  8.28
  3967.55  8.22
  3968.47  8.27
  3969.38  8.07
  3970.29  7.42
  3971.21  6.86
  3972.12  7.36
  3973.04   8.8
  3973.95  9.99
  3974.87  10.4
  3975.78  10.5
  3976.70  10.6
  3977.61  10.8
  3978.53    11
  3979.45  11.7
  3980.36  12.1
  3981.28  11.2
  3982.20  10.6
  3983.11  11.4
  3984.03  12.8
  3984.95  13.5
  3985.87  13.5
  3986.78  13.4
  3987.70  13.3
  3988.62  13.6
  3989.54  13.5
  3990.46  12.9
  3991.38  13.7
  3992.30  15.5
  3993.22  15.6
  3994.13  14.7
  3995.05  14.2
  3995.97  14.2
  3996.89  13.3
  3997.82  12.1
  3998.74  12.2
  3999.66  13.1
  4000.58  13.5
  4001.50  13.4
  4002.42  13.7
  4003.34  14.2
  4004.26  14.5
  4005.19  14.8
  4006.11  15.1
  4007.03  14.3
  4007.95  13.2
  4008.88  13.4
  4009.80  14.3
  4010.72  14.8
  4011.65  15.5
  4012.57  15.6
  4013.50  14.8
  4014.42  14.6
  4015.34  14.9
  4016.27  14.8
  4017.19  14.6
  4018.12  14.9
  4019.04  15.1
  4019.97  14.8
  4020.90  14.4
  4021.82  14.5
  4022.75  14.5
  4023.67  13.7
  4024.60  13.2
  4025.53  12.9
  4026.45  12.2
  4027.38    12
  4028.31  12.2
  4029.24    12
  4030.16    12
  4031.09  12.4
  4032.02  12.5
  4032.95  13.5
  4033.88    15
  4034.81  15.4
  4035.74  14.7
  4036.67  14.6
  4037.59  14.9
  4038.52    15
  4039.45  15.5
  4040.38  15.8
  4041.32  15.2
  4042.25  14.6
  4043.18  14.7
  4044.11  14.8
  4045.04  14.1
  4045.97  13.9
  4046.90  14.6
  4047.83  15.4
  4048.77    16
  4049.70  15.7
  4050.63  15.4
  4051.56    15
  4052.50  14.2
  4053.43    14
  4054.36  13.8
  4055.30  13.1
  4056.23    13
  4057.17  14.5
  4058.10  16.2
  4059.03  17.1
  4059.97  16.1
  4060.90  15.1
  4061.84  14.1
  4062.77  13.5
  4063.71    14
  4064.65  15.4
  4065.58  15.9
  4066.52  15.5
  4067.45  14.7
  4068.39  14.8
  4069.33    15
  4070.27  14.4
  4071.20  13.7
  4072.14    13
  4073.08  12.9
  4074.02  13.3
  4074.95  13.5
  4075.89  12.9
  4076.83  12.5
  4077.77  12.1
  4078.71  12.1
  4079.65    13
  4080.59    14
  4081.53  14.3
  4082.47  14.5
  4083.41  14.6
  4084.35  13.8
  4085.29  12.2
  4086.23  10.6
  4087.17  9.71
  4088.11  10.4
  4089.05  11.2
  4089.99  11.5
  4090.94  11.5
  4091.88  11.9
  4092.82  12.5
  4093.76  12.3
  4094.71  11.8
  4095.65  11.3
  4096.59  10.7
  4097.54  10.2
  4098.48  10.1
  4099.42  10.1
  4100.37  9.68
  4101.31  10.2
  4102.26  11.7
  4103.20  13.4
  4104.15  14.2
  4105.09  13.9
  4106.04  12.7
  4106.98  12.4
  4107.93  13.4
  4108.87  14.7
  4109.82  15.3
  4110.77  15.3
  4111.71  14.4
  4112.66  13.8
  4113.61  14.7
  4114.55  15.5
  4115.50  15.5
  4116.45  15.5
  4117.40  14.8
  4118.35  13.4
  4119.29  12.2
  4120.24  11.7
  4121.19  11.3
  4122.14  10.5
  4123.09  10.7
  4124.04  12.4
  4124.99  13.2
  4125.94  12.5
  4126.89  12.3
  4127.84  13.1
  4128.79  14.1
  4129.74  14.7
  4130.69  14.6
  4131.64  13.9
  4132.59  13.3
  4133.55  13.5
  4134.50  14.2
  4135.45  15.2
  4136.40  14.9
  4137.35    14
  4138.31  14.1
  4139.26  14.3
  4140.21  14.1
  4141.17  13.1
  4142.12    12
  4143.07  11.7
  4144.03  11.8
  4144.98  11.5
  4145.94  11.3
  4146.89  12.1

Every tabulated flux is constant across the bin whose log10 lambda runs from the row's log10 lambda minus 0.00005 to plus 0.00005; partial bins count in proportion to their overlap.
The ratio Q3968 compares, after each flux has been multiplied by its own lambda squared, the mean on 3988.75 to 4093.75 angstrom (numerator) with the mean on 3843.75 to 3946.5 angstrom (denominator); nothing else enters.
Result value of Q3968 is 1.25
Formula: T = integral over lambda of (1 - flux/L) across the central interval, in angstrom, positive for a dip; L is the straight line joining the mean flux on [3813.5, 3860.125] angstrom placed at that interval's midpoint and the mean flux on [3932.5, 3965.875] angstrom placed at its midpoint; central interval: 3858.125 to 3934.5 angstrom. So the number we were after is -3.48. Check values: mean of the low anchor 10.8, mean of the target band 12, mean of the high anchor 12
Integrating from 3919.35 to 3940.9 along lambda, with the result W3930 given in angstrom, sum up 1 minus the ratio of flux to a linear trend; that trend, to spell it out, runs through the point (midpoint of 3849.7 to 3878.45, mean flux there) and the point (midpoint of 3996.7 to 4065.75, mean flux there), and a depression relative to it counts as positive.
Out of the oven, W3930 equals 4.47 angstrom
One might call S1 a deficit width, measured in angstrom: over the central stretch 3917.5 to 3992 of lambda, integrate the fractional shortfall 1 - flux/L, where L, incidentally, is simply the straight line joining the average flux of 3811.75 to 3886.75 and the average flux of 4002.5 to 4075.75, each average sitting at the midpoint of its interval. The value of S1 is 9.3 angstrom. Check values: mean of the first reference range 11.5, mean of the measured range 11.5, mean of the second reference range 14.4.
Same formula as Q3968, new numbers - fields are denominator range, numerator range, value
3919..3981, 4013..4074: 1.35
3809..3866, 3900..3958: 1.15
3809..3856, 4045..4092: 1.43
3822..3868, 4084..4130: 1.28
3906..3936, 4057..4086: 1.27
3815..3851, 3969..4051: 1.42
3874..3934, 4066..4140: 1.24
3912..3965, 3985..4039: 1.19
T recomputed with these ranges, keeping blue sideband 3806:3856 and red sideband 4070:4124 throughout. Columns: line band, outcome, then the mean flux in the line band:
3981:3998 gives -2.0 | 13.4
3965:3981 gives 3.3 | 9.39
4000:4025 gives -4.7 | 14.4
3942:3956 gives -1.7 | 13.1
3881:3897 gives 1.8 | 10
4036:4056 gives -3.9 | 14.8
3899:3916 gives -2.6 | 13.1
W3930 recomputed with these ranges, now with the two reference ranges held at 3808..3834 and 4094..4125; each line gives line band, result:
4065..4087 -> -1.8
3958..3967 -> 0.6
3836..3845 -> 1.5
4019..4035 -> -1.5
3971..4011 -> -2.1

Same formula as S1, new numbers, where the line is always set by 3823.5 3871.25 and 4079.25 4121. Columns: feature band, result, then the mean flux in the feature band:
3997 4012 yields -2.0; 13.8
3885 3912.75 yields 0.6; 11.4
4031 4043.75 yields -2.3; 14.6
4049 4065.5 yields -3.0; 14.8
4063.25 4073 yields -1.6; 14.6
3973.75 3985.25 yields 0.8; 11.3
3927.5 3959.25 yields 0.5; 11.7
